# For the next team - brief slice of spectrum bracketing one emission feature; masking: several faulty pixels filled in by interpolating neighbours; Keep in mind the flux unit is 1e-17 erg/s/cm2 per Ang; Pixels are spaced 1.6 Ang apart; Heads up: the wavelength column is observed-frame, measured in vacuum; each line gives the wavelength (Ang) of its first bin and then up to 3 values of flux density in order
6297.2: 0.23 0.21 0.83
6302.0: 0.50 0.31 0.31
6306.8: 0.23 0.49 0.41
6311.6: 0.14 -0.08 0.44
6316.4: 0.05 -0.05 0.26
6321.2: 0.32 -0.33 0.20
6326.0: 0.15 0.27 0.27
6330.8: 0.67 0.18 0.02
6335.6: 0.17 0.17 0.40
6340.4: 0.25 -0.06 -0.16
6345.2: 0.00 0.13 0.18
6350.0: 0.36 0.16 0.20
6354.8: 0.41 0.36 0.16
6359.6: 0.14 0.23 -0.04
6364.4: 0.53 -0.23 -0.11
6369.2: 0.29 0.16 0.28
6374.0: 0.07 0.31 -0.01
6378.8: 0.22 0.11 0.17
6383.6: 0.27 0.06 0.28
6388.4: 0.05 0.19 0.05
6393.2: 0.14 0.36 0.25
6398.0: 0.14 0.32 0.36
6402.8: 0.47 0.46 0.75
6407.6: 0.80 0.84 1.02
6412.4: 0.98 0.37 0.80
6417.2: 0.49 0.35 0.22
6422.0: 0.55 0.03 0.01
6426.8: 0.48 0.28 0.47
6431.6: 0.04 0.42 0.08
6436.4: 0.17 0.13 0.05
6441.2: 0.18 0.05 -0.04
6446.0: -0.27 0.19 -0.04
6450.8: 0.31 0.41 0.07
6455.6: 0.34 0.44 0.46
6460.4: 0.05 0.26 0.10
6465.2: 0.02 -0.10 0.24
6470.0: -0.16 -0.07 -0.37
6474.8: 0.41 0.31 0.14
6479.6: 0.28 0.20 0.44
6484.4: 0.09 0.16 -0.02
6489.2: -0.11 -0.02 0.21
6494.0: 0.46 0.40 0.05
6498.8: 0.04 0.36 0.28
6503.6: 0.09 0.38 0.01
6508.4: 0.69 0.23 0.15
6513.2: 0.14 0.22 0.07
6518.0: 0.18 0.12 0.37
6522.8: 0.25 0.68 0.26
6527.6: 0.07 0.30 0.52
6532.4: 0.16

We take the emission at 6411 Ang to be [O II] 3727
